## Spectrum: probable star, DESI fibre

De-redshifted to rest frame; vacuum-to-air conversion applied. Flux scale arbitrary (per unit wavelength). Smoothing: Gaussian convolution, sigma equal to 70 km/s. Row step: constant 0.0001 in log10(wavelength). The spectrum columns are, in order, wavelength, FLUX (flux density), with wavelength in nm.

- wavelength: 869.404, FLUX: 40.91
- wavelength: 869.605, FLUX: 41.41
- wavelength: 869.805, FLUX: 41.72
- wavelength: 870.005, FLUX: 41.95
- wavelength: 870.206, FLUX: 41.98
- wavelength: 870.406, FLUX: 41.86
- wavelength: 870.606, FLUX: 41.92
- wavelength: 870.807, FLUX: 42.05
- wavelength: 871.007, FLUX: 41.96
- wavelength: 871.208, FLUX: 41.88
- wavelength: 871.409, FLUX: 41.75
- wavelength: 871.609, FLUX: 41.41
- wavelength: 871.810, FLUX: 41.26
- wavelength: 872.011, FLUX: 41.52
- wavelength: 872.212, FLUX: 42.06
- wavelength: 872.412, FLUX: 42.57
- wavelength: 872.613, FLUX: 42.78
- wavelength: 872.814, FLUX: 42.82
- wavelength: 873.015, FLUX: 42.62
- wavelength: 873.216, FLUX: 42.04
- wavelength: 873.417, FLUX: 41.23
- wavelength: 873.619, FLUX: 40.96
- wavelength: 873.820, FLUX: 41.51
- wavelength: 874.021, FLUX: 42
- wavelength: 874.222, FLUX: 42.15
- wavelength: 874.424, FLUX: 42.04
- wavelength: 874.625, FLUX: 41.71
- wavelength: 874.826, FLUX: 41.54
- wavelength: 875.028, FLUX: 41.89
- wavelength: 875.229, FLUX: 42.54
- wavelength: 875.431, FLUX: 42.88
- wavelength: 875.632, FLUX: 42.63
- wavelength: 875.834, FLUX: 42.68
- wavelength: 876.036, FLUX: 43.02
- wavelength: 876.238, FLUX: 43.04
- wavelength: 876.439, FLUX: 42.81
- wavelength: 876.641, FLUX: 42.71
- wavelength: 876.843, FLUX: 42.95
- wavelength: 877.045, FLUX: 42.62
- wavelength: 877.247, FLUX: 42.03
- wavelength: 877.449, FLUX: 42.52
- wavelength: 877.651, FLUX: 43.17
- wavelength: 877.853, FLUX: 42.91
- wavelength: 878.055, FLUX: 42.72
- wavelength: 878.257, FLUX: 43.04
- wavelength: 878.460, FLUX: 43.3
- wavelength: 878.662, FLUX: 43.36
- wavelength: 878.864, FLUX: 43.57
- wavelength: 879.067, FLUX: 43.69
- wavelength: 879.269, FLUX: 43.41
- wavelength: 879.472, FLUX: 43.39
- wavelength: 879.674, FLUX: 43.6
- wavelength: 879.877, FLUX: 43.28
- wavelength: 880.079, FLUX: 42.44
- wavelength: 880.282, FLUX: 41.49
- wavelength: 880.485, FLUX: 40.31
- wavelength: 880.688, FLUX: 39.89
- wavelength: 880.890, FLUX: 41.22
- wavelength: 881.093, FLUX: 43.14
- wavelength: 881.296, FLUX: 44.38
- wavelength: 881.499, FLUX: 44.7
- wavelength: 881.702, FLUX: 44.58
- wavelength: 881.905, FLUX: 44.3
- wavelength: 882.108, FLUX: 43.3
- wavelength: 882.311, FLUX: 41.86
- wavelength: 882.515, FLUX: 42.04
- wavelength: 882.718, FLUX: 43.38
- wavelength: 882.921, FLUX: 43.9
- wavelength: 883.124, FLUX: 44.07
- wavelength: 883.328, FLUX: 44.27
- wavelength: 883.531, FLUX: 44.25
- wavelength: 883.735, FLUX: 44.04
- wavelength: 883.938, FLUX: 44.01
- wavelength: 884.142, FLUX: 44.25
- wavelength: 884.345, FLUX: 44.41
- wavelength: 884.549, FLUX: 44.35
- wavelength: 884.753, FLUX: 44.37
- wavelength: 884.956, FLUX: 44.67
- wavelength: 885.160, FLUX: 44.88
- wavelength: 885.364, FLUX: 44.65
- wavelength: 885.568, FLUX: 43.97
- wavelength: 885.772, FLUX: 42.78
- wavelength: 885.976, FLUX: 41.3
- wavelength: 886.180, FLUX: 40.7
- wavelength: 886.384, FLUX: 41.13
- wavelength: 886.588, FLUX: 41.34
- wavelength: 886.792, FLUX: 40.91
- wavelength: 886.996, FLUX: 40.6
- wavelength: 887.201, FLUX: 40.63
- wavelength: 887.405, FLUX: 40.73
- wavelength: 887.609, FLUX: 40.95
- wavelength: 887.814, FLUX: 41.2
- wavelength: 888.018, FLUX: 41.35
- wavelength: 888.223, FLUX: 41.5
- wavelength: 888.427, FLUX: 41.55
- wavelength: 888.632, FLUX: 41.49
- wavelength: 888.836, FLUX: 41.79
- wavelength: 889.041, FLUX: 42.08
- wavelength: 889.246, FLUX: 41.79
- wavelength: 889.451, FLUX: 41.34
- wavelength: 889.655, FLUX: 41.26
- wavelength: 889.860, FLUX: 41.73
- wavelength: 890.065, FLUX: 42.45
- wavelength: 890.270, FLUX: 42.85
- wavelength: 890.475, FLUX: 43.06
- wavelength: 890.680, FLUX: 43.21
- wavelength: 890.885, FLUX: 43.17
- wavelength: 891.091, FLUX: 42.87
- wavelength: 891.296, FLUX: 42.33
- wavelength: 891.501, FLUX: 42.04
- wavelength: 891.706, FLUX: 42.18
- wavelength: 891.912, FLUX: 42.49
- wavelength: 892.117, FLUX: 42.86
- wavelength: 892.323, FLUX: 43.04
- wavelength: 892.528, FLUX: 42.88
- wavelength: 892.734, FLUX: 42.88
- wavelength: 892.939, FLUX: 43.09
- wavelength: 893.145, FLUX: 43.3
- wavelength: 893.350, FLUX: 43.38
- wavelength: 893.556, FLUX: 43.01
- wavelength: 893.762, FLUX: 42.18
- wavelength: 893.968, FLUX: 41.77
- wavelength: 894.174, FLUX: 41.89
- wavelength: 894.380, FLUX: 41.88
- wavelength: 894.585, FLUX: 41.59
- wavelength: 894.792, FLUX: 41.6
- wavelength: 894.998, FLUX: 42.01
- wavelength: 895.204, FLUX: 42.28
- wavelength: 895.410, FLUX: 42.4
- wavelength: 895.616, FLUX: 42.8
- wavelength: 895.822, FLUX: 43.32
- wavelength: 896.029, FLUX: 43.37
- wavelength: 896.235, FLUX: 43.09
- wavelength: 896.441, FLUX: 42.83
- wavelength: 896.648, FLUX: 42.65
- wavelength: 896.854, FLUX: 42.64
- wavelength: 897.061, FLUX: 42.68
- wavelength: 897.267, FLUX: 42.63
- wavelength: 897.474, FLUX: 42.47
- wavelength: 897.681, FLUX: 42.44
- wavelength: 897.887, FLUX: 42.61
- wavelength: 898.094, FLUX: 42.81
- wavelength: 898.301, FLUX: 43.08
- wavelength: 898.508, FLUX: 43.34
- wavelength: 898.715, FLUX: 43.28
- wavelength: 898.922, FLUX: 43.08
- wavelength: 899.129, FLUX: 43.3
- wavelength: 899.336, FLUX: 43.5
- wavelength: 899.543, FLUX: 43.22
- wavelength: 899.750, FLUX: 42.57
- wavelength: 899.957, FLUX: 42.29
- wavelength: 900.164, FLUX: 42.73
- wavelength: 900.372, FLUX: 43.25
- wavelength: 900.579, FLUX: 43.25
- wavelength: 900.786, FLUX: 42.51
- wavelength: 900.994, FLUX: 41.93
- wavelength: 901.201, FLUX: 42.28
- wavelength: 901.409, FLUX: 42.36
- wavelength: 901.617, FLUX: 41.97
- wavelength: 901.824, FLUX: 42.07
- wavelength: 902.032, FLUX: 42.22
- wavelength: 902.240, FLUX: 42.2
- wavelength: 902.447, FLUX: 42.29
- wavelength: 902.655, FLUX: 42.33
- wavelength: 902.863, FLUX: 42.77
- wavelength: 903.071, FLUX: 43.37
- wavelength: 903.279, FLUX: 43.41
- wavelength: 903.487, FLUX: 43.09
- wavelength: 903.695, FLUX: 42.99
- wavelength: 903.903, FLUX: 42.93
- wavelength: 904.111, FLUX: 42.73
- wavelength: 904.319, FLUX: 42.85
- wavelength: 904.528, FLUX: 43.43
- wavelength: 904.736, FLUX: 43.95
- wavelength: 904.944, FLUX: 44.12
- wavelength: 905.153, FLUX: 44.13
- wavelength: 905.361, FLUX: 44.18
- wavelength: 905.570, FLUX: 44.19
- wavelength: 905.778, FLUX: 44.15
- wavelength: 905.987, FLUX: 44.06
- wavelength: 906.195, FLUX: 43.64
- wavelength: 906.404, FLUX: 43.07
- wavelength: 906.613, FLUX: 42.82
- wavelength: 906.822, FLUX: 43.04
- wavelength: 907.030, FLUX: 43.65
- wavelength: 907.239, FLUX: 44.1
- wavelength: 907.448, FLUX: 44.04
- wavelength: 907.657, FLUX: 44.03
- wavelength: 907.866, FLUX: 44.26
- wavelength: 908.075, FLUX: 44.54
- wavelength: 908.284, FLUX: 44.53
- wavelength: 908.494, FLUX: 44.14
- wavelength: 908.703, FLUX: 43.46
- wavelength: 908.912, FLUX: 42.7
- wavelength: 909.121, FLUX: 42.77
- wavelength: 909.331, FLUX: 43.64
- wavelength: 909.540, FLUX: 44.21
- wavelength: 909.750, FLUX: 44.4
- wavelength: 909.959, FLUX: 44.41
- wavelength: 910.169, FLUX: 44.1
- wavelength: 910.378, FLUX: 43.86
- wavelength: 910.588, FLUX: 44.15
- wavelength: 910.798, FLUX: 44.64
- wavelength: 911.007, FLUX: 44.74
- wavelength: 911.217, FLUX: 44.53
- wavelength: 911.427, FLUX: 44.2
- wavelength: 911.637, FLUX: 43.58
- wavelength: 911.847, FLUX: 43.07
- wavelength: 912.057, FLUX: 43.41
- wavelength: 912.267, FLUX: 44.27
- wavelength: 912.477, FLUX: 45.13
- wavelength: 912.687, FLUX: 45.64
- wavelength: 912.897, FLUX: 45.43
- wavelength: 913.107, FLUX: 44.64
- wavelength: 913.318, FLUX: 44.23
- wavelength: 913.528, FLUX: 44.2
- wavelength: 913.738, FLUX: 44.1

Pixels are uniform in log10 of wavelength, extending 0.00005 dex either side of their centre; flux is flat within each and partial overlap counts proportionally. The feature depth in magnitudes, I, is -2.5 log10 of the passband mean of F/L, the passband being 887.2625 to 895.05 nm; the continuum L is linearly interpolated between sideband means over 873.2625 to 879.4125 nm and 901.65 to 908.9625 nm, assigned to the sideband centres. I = 0.02 mag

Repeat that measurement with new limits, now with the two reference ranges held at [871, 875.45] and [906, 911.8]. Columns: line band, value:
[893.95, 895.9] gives 0.02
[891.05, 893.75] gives 0.01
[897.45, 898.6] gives 0.01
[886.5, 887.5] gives 0.05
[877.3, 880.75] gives -0.01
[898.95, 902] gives 0.02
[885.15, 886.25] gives -0.01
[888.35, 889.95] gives 0.03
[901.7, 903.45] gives 0.02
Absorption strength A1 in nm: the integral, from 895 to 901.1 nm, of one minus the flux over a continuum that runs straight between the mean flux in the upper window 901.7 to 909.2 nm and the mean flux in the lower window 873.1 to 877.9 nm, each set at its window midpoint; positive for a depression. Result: 0.04 nm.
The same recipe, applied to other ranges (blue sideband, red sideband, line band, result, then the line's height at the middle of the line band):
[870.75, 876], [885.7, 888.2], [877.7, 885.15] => -0.334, 41.5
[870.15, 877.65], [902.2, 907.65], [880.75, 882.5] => -0.033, 42.5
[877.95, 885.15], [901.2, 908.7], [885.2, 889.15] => 0.154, 43.4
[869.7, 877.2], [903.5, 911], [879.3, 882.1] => -0.024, 42.5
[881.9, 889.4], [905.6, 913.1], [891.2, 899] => 0.100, 43.2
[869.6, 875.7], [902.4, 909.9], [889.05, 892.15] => 0.034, 42.8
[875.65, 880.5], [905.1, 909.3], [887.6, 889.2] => 0.061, 43.2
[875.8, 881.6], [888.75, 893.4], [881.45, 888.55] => -0.034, 42.7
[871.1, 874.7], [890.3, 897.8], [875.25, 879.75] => -0.100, 42.1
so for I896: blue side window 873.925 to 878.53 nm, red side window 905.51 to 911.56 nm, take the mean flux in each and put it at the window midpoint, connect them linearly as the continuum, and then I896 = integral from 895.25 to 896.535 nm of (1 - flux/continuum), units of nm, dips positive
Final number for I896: 0.013 nm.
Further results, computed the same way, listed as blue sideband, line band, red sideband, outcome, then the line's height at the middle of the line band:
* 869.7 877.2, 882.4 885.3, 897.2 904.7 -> -0.115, 42.4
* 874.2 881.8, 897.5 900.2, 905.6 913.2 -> 0.041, 43.6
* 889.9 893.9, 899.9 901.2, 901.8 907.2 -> 0.014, 43.1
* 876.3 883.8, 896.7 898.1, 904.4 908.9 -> 0.031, 43.6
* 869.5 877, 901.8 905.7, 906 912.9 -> 0.049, 43.7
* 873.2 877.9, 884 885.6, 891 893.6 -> -0.070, 42.6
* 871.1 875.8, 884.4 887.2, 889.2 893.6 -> -0.018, 42.4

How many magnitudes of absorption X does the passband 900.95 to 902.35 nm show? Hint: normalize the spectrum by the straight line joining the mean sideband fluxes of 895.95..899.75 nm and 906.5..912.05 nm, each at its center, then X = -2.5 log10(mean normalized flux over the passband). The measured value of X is 0.028 mag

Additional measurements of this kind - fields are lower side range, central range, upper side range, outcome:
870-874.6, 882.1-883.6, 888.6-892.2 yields -0.03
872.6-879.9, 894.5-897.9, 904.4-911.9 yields 0.02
